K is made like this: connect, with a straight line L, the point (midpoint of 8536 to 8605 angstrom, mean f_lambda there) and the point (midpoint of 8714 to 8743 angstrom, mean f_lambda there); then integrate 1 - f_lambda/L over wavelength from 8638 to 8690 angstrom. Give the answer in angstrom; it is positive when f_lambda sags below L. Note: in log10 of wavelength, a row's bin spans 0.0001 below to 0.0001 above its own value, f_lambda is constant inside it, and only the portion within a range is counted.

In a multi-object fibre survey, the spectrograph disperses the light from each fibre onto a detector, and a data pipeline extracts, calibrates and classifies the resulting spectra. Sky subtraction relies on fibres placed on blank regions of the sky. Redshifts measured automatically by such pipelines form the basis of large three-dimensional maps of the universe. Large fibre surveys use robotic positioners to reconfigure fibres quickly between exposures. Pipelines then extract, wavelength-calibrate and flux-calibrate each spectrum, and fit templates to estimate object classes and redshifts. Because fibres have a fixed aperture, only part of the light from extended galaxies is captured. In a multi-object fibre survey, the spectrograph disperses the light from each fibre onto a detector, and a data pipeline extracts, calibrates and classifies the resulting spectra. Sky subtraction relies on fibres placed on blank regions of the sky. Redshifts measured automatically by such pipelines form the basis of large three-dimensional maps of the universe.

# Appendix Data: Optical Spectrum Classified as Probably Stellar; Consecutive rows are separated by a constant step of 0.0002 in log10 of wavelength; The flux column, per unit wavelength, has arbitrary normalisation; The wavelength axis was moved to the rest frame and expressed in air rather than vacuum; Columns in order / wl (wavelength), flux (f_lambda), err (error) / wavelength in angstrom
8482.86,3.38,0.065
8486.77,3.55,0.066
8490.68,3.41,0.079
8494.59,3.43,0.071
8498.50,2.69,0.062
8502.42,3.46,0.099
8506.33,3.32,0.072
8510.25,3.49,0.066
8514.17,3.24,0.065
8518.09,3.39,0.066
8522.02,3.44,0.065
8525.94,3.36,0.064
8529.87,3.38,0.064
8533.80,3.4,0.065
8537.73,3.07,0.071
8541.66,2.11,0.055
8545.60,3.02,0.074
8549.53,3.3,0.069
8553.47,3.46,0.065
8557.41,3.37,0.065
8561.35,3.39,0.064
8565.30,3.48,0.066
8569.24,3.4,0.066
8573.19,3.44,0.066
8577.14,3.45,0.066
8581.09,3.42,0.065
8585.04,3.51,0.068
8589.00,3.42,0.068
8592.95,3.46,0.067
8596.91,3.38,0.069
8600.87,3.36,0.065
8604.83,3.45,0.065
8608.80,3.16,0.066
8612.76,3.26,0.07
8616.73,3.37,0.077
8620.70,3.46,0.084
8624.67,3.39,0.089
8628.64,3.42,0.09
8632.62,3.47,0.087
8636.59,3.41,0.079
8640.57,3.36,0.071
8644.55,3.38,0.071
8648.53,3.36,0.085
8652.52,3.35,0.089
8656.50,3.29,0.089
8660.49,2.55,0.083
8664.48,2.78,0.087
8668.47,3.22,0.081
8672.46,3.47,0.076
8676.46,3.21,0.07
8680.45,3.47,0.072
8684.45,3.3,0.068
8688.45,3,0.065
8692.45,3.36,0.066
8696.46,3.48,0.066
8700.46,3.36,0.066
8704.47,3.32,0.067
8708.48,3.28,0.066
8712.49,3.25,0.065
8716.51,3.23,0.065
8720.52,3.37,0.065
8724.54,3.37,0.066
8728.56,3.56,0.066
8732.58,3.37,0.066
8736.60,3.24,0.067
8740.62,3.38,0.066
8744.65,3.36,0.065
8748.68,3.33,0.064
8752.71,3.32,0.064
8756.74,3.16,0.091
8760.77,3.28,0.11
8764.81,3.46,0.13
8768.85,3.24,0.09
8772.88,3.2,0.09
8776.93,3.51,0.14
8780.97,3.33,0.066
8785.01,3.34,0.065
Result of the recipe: 1.88 angstrom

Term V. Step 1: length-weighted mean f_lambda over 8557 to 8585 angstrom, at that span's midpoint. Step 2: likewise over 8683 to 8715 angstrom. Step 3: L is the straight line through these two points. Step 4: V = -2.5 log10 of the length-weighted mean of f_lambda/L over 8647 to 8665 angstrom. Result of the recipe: 0.09 mag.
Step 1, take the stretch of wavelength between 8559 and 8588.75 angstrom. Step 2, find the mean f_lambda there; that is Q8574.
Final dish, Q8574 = 3.44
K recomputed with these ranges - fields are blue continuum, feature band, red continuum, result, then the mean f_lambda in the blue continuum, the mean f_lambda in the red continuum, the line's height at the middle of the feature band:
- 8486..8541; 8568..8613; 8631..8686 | -1.67 angstrom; 3.3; 3.26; 3.28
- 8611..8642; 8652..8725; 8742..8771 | 2.44 angstrom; 3.39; 3.31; 3.35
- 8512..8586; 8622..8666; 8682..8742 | 0.71 angstrom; 3.29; 3.33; 3.31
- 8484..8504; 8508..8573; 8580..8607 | 1.72 angstrom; 3.31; 3.43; 3.36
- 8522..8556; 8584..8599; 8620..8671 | -1.07 angstrom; 3.16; 3.26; 3.21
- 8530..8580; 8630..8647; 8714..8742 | -0.53 angstrom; 3.25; 3.36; 3.3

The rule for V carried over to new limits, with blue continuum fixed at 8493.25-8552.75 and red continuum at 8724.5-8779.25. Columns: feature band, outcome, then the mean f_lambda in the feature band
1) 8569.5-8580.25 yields -0.06 mag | 3.43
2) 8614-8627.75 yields -0.04 mag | 3.4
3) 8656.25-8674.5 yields 0.09 mag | 3.04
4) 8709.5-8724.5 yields 0.01 mag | 3.29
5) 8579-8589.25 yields -0.07 mag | 3.45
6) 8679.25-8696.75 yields 0.00 mag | 3.3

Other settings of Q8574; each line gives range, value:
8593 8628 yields 3.36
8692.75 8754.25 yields 3.35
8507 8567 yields 3.26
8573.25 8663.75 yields 3.34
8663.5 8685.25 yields 3.26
